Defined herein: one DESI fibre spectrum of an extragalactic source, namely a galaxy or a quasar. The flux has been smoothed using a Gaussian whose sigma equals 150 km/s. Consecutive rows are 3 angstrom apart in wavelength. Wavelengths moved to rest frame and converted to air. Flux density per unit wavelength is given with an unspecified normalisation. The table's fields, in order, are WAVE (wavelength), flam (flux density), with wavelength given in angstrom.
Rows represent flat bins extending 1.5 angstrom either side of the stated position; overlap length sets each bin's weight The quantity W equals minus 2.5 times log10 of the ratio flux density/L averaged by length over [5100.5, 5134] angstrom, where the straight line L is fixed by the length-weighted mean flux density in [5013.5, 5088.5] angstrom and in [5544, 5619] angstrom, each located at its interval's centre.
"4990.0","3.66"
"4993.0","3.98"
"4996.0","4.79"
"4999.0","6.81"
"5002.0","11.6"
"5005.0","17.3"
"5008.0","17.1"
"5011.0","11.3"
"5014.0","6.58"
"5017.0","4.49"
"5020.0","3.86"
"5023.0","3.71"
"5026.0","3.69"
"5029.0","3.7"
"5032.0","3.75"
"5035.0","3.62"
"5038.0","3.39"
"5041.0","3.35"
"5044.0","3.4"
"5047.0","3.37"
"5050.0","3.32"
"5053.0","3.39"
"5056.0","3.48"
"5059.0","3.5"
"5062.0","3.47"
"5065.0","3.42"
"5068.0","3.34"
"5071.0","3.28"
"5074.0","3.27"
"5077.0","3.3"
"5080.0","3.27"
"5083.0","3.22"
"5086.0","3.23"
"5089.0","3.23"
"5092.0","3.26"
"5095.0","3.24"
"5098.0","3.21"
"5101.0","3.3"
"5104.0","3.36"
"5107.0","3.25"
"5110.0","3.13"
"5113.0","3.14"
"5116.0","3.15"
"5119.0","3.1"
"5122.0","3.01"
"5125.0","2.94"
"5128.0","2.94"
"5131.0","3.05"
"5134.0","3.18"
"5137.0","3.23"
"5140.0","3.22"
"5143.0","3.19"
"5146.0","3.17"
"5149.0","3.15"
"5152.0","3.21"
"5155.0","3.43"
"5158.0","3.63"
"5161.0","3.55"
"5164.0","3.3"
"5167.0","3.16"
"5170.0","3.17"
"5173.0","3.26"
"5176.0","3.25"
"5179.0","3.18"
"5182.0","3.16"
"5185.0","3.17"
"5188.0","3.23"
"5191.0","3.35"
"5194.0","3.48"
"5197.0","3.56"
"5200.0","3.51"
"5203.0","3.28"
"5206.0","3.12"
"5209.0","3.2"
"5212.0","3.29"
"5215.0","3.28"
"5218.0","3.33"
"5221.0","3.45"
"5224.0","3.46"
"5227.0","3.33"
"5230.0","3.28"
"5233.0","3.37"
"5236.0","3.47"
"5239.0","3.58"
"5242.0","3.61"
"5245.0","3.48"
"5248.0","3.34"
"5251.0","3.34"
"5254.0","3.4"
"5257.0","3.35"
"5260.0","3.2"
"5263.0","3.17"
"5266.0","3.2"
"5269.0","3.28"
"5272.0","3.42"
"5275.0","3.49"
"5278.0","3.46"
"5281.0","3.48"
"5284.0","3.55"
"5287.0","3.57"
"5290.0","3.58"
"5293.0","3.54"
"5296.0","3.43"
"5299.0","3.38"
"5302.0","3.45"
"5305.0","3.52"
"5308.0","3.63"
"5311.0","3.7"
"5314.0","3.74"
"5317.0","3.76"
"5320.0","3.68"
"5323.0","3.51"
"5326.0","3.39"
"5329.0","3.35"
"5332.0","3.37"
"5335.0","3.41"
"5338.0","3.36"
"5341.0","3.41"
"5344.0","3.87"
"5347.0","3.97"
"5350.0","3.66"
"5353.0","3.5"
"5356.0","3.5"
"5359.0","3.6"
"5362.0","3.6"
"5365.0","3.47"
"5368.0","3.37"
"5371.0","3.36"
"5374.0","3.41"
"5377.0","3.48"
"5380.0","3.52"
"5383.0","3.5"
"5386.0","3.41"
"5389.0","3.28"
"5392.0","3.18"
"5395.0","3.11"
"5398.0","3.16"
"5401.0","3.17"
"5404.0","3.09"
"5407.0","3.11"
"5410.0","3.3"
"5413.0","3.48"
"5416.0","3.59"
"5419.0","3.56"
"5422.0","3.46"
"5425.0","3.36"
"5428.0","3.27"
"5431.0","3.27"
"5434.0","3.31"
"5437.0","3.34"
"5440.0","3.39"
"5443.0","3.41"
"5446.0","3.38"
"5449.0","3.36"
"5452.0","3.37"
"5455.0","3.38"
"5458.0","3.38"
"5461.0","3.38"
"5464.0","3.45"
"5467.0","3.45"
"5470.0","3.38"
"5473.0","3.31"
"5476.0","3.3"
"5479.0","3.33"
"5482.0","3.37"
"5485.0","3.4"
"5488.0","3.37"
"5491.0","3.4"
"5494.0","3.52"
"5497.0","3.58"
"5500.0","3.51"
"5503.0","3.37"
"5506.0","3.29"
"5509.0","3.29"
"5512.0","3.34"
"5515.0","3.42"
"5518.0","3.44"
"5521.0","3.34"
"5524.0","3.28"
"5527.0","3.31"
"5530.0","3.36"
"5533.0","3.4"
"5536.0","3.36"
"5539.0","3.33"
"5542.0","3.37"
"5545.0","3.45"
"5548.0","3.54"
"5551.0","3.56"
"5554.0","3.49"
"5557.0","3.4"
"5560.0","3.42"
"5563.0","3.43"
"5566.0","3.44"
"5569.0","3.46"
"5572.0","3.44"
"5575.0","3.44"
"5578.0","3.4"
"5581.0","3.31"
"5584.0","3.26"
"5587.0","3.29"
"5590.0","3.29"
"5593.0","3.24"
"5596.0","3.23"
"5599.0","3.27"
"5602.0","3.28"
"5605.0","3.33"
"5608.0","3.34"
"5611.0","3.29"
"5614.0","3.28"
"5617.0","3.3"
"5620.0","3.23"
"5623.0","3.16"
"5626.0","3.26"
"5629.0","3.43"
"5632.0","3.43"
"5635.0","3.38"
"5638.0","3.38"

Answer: 0.138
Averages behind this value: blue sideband 3.57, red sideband 3.37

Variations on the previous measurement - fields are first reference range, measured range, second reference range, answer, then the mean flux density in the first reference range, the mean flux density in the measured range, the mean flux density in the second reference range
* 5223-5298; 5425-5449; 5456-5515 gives 0.02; 3.41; 3.34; 3.39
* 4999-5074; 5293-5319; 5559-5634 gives 0.23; 5.46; 3.58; 3.33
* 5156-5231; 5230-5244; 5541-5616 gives -0.05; 3.32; 3.48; 3.37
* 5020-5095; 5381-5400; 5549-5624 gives 0.03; 3.42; 3.28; 3.35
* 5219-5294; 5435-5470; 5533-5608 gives 0.00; 3.41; 3.39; 3.38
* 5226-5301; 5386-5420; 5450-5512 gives 0.04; 3.41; 3.28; 3.39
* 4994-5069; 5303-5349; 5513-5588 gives 0.21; 5.59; 3.58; 3.4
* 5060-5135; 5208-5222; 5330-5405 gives 0.00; 3.21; 3.31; 3.43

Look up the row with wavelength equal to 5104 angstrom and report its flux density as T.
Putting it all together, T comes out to 3.36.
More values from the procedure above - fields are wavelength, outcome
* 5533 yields 3.4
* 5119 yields 3.1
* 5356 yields 3.5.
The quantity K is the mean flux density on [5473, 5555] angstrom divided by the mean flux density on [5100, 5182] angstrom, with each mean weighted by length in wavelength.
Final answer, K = 1.06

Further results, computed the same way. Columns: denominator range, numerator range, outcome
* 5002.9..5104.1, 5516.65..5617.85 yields 0.73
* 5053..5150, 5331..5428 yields 1.06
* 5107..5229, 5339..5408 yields 1.05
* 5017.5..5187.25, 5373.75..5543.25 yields 1.01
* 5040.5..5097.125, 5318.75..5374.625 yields 1.06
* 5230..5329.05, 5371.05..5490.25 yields 0.97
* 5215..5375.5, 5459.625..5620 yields 0.97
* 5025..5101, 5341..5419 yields 1.01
